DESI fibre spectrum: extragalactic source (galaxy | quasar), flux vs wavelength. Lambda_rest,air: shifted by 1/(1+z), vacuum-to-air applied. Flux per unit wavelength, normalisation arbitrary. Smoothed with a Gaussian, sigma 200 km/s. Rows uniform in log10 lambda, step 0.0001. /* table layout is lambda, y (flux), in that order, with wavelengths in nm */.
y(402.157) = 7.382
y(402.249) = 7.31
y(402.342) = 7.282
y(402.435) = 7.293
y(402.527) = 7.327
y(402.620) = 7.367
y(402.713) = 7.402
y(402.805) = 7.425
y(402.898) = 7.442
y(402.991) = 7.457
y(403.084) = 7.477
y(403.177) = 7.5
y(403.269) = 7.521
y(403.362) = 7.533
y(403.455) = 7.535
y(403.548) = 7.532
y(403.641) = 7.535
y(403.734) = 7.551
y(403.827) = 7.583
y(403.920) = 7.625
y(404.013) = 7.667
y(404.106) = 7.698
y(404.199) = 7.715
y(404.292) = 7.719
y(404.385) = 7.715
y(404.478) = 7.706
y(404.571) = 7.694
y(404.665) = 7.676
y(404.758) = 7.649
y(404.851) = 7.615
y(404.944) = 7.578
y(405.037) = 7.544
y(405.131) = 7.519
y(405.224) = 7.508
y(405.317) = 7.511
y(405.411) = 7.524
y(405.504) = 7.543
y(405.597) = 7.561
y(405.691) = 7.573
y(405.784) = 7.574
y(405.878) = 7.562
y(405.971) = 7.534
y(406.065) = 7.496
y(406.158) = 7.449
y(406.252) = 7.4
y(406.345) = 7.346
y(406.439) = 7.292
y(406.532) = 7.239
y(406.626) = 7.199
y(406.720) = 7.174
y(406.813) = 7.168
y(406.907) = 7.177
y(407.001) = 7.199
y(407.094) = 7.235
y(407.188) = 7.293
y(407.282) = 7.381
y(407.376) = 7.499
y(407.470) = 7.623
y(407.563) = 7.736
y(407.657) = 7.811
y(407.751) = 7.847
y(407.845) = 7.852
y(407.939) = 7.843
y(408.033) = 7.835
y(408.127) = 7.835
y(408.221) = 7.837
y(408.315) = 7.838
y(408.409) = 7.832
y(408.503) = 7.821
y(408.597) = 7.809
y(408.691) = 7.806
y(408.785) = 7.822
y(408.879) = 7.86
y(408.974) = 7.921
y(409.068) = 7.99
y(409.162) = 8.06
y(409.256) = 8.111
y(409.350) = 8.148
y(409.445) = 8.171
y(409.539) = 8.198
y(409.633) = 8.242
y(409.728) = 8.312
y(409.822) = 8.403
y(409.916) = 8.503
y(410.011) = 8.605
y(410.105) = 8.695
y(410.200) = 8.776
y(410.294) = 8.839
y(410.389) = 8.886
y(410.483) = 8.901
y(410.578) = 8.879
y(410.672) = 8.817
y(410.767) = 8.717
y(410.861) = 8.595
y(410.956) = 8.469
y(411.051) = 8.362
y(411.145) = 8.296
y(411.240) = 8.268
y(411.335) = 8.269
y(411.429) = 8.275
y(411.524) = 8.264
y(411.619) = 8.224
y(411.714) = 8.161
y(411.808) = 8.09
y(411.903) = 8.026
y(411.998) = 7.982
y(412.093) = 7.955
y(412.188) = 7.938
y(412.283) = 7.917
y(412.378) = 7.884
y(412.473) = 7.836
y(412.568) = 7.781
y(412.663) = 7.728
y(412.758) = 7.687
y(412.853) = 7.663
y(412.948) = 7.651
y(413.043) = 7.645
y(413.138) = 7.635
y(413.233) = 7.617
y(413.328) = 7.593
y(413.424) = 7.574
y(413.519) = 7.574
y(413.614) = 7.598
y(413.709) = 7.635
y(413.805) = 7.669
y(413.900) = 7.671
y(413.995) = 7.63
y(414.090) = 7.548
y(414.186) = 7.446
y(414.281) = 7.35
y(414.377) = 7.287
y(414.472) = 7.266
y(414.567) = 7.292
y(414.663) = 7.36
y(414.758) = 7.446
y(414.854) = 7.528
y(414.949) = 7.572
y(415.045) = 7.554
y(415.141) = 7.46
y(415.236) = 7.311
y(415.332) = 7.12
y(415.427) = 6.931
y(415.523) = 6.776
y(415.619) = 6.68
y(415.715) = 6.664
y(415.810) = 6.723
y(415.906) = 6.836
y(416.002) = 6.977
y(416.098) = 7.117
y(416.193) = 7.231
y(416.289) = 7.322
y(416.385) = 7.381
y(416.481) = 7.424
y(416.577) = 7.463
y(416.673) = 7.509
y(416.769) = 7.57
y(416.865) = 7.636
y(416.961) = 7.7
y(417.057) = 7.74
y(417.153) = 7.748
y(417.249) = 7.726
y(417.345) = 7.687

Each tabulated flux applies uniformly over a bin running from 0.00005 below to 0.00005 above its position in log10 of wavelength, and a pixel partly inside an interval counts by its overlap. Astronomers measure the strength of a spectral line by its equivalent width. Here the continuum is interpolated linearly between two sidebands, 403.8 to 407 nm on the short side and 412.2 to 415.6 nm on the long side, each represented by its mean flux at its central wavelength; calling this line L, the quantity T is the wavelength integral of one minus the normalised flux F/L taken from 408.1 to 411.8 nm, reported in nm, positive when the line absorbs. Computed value -0.376 nm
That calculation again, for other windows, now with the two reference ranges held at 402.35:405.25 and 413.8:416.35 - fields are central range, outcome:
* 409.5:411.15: -0.273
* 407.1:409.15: -0.091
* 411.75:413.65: -0.120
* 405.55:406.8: 0.013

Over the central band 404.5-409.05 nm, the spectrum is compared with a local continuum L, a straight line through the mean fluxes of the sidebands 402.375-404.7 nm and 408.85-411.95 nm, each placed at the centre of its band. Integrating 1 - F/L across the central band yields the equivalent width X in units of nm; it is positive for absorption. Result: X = 0.20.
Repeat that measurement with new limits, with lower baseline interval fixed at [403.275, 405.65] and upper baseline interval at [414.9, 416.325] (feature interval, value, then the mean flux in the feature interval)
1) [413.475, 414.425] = -0.05 nm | 7.54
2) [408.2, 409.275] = -0.07 nm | 7.89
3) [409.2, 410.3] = -0.16 nm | 8.4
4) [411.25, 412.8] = -0.16 nm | 8.01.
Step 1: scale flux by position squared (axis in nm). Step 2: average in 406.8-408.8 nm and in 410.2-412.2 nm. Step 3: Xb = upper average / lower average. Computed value 1.12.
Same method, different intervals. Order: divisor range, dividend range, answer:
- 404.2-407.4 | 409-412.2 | 1.15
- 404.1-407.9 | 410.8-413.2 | 1.10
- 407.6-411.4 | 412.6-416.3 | 0.92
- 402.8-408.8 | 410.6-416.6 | 1.05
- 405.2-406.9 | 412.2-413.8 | 1.07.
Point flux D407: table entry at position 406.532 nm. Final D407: 7.239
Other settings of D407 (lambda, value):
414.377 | 7.287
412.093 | 7.955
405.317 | 7.511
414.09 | 7.548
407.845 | 7.852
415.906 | 6.836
